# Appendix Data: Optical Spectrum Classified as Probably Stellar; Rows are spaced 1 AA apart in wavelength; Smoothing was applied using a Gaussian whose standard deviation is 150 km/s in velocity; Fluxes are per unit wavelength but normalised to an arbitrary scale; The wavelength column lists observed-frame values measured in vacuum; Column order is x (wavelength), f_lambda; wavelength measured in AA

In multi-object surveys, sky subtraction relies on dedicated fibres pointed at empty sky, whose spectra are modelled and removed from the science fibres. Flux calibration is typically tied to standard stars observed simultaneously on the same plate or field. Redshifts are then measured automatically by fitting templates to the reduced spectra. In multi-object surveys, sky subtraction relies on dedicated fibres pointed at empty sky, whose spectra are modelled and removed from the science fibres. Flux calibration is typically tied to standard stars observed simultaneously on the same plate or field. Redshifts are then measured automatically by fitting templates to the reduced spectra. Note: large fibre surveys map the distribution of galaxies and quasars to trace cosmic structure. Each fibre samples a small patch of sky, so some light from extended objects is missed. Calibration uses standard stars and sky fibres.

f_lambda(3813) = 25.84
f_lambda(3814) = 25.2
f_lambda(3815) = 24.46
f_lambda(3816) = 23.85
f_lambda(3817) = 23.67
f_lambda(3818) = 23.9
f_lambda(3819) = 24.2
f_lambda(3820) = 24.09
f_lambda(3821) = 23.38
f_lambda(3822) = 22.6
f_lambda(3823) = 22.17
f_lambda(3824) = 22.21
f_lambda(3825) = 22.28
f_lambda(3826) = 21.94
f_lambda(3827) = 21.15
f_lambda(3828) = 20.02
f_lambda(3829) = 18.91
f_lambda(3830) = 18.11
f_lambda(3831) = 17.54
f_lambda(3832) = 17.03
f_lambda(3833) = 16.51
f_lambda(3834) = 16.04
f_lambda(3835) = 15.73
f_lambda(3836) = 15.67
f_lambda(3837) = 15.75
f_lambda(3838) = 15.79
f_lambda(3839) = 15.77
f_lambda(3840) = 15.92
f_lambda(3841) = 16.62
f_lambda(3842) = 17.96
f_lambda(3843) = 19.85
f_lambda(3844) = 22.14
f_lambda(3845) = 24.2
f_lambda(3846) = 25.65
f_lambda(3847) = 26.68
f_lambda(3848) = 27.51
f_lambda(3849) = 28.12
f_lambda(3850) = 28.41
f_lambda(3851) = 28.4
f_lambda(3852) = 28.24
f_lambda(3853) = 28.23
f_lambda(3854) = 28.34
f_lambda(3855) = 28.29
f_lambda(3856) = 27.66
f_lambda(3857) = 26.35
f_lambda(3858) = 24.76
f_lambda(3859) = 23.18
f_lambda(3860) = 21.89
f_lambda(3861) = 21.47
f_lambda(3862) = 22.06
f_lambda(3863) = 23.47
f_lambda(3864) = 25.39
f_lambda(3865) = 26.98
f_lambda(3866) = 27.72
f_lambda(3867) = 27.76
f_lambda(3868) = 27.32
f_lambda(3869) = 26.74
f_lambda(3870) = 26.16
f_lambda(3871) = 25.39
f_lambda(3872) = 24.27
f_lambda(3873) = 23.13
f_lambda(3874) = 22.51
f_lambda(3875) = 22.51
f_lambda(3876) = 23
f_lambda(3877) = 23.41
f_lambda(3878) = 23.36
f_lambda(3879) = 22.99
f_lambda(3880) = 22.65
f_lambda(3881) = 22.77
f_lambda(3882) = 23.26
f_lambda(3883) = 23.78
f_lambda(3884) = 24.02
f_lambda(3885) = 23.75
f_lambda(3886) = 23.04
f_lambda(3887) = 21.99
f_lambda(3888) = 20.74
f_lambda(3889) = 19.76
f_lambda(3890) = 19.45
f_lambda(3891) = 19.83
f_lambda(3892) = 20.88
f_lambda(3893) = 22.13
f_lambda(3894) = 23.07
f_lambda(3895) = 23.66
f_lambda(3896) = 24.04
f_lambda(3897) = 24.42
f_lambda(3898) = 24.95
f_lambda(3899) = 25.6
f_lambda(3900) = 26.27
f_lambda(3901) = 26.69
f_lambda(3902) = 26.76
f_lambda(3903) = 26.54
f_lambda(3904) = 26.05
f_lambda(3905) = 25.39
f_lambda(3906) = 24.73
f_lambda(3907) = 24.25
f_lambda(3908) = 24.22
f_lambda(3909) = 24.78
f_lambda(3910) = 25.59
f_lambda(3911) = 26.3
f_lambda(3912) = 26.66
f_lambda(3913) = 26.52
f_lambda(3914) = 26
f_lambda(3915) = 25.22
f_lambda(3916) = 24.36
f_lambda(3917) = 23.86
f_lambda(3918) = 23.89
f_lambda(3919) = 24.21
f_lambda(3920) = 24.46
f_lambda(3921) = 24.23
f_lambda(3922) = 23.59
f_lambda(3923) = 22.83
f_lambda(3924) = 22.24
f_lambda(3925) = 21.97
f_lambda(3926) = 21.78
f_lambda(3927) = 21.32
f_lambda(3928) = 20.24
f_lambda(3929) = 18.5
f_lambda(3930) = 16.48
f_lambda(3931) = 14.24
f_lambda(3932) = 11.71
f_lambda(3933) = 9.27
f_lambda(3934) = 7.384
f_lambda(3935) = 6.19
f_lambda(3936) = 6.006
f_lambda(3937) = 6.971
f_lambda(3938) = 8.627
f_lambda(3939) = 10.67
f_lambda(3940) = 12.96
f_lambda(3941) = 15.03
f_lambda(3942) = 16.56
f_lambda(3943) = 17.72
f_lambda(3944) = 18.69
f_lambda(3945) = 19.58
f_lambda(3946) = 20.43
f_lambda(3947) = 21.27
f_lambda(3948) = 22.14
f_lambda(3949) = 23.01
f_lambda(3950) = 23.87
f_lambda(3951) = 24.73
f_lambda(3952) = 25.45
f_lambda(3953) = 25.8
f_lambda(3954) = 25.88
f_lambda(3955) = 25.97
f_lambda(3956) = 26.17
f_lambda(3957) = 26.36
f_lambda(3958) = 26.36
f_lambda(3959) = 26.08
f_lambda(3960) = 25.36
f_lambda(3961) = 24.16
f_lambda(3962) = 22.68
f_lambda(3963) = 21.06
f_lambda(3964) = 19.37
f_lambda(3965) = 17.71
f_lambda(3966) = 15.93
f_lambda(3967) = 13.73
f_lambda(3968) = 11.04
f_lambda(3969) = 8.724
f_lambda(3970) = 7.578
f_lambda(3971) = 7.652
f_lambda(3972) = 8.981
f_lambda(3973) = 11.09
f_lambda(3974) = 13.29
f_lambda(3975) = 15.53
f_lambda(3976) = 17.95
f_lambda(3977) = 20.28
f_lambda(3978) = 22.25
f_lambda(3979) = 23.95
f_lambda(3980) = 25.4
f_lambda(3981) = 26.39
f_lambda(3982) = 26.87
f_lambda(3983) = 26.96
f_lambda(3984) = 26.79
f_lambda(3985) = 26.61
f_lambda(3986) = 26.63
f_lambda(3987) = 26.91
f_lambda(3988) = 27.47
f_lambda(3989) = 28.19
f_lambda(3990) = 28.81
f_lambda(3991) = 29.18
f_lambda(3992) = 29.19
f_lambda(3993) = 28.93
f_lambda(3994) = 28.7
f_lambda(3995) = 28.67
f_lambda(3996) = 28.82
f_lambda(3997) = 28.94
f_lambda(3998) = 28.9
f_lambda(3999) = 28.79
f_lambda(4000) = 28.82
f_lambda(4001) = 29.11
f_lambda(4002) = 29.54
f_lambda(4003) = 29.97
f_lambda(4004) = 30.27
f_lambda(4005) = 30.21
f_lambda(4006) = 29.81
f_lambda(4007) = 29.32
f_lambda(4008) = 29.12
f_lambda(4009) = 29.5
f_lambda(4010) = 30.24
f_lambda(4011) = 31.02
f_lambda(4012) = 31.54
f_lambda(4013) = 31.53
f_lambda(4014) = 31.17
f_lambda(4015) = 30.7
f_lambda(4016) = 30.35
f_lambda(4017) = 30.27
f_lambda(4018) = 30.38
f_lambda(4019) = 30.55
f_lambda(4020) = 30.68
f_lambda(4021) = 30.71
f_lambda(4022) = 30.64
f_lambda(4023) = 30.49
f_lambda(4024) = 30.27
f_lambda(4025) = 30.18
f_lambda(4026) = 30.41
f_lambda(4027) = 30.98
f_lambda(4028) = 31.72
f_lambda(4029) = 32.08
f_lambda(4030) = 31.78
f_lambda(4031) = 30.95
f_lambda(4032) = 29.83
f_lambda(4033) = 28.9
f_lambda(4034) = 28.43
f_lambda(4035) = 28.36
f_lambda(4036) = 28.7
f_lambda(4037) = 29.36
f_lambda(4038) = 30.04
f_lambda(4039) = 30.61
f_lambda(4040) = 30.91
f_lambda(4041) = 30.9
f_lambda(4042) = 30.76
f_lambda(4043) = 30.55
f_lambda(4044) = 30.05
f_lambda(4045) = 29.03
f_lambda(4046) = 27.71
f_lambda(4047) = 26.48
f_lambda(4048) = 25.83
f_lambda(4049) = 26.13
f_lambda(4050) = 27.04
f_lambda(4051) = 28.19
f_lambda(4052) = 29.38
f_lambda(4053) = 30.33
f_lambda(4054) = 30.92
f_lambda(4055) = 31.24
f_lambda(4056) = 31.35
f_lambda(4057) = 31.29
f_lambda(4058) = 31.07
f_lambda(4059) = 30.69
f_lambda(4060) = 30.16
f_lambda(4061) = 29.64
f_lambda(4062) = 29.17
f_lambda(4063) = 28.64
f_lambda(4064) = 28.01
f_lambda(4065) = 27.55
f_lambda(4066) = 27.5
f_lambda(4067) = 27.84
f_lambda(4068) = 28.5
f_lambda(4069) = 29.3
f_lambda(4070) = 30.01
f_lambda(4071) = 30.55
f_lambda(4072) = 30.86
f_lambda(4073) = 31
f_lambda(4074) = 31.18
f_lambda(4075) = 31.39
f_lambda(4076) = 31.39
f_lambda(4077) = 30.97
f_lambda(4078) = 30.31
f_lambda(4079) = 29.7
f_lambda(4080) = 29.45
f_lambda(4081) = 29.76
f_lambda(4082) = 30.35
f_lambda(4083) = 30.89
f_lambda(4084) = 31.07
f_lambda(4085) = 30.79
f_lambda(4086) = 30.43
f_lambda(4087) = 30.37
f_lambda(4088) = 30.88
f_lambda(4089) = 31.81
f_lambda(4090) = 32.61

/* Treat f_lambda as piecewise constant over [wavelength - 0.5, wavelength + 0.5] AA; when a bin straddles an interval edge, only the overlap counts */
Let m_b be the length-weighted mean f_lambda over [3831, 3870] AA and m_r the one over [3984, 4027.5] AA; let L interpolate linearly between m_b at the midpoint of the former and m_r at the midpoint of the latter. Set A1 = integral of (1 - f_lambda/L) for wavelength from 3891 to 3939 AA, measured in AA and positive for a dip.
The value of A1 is 8.1 AA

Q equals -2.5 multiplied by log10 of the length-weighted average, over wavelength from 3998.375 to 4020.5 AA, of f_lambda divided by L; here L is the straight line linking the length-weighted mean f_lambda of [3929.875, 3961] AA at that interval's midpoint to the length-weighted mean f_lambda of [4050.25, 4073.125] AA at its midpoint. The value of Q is -0.22 mag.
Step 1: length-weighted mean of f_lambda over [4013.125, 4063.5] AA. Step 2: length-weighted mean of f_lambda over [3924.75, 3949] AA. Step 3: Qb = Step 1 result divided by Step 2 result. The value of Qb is 1.95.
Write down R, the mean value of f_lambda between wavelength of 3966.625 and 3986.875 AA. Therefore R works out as 18.6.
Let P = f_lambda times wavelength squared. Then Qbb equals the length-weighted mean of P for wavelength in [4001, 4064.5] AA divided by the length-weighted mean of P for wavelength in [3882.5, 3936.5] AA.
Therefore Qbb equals 1.5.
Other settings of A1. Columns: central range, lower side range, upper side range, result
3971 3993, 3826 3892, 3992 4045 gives 4.16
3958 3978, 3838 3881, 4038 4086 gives 7.75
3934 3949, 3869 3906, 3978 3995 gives 6.49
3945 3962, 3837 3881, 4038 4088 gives 1.48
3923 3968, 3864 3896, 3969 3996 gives 8.10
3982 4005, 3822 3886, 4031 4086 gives -0.83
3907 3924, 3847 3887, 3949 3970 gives -1.10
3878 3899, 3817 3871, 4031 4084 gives 1.33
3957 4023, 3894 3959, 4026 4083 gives 1.41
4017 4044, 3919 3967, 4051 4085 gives -3.57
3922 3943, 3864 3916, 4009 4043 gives 9.08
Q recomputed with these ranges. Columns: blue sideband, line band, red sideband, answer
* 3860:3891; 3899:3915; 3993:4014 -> -0.03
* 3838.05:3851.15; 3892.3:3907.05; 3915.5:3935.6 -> -0.23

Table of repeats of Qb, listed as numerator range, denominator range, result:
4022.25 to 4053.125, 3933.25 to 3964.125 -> 1.53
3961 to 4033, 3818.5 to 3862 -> 1.18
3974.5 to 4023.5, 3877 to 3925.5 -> 1.18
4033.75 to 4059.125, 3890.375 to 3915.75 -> 1.19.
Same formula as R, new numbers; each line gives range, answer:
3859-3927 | 24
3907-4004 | 21.6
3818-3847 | 19.8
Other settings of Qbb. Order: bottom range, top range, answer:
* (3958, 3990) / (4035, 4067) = 1.50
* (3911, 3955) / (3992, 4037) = 1.60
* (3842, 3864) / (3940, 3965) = 0.93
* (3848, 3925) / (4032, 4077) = 1.31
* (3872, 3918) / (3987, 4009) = 1.28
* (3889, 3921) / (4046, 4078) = 1.30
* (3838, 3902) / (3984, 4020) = 1.32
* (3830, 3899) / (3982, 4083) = 1.41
